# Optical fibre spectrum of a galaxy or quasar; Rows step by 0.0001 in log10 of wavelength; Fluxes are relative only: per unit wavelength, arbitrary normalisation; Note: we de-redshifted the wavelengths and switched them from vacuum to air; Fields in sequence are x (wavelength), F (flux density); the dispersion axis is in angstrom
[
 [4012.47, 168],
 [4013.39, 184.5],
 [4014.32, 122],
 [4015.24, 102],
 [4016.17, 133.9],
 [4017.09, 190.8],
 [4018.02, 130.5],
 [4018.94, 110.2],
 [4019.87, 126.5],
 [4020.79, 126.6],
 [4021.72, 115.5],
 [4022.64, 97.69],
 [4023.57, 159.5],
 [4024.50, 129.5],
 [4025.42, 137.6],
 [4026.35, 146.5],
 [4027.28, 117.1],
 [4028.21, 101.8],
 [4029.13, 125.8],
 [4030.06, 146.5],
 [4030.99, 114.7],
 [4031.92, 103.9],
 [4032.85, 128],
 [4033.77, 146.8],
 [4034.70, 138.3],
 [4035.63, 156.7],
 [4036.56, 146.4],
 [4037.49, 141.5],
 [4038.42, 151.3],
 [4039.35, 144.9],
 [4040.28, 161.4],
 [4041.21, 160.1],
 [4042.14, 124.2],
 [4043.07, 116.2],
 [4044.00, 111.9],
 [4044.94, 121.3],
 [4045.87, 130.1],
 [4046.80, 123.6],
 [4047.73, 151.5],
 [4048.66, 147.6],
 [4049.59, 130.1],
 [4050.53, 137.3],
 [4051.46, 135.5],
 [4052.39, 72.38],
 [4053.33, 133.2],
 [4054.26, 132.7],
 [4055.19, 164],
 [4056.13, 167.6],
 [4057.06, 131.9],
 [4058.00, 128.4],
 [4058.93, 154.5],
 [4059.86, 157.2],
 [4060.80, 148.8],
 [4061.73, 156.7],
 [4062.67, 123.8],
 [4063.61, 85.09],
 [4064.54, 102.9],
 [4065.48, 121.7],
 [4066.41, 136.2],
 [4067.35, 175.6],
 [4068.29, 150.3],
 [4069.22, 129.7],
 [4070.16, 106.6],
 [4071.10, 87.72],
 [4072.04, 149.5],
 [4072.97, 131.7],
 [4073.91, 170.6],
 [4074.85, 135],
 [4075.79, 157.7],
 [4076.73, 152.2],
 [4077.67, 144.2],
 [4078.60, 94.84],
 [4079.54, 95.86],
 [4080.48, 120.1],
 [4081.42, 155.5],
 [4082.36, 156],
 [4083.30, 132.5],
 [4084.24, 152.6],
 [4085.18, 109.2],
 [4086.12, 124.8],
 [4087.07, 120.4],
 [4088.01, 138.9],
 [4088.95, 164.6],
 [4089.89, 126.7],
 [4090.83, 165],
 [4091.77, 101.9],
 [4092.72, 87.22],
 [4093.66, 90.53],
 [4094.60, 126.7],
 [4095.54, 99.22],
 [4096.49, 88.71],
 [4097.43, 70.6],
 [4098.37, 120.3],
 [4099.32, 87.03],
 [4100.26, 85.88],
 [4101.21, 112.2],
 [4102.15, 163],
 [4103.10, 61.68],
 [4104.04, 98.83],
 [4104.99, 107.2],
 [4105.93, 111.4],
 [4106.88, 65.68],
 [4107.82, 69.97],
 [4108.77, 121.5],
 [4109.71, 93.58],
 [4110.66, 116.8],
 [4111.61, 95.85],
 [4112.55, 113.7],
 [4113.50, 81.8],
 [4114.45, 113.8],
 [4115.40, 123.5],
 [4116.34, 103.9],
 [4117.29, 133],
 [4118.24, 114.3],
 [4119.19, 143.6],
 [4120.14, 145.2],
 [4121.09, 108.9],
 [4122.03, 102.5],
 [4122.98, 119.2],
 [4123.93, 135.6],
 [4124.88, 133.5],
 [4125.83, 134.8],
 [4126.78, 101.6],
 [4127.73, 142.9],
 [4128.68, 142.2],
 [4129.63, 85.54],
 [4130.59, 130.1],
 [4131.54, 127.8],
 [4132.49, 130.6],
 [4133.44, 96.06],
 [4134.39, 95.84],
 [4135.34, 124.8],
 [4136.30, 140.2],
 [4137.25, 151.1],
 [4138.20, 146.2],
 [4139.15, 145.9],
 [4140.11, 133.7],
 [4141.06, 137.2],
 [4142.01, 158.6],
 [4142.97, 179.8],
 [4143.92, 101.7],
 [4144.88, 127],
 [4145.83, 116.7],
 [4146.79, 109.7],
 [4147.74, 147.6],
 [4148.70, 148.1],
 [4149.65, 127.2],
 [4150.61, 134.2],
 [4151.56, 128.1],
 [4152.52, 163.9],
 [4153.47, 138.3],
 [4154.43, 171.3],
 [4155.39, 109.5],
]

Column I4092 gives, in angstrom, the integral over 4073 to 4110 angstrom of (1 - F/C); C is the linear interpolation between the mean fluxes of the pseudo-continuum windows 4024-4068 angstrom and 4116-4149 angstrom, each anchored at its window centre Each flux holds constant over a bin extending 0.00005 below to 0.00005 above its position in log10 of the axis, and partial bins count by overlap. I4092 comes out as 3.9 angstrom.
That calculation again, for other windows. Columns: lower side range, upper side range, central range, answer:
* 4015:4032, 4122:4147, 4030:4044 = -1.0 angstrom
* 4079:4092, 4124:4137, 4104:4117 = 2.6 angstrom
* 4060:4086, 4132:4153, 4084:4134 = 7.4 angstrom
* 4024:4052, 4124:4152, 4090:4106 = 3.3 angstrom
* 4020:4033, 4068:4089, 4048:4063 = -1.1 angstrom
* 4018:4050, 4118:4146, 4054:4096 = -0.6 angstrom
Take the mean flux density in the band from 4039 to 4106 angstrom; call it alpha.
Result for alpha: 127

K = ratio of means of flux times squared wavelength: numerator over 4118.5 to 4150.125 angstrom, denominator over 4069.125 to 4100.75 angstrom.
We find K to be 1.08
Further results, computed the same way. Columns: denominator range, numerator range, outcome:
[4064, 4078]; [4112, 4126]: 0.90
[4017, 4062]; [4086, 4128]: 0.86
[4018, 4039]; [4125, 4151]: 1.05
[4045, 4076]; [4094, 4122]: 0.80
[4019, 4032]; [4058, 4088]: 1.09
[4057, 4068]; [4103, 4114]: 0.72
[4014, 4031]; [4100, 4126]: 0.90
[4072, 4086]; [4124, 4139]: 0.95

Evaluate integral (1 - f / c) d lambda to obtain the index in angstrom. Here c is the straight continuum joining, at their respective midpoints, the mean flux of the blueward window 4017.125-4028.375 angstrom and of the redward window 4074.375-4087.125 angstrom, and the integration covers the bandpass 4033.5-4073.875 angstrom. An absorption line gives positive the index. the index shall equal -1.7 angstrom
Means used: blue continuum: 128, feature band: 136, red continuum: 133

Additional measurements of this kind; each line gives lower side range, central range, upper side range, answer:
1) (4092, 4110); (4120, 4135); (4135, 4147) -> 0.4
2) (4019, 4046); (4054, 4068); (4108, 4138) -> -1.3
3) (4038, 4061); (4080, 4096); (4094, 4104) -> -2.7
